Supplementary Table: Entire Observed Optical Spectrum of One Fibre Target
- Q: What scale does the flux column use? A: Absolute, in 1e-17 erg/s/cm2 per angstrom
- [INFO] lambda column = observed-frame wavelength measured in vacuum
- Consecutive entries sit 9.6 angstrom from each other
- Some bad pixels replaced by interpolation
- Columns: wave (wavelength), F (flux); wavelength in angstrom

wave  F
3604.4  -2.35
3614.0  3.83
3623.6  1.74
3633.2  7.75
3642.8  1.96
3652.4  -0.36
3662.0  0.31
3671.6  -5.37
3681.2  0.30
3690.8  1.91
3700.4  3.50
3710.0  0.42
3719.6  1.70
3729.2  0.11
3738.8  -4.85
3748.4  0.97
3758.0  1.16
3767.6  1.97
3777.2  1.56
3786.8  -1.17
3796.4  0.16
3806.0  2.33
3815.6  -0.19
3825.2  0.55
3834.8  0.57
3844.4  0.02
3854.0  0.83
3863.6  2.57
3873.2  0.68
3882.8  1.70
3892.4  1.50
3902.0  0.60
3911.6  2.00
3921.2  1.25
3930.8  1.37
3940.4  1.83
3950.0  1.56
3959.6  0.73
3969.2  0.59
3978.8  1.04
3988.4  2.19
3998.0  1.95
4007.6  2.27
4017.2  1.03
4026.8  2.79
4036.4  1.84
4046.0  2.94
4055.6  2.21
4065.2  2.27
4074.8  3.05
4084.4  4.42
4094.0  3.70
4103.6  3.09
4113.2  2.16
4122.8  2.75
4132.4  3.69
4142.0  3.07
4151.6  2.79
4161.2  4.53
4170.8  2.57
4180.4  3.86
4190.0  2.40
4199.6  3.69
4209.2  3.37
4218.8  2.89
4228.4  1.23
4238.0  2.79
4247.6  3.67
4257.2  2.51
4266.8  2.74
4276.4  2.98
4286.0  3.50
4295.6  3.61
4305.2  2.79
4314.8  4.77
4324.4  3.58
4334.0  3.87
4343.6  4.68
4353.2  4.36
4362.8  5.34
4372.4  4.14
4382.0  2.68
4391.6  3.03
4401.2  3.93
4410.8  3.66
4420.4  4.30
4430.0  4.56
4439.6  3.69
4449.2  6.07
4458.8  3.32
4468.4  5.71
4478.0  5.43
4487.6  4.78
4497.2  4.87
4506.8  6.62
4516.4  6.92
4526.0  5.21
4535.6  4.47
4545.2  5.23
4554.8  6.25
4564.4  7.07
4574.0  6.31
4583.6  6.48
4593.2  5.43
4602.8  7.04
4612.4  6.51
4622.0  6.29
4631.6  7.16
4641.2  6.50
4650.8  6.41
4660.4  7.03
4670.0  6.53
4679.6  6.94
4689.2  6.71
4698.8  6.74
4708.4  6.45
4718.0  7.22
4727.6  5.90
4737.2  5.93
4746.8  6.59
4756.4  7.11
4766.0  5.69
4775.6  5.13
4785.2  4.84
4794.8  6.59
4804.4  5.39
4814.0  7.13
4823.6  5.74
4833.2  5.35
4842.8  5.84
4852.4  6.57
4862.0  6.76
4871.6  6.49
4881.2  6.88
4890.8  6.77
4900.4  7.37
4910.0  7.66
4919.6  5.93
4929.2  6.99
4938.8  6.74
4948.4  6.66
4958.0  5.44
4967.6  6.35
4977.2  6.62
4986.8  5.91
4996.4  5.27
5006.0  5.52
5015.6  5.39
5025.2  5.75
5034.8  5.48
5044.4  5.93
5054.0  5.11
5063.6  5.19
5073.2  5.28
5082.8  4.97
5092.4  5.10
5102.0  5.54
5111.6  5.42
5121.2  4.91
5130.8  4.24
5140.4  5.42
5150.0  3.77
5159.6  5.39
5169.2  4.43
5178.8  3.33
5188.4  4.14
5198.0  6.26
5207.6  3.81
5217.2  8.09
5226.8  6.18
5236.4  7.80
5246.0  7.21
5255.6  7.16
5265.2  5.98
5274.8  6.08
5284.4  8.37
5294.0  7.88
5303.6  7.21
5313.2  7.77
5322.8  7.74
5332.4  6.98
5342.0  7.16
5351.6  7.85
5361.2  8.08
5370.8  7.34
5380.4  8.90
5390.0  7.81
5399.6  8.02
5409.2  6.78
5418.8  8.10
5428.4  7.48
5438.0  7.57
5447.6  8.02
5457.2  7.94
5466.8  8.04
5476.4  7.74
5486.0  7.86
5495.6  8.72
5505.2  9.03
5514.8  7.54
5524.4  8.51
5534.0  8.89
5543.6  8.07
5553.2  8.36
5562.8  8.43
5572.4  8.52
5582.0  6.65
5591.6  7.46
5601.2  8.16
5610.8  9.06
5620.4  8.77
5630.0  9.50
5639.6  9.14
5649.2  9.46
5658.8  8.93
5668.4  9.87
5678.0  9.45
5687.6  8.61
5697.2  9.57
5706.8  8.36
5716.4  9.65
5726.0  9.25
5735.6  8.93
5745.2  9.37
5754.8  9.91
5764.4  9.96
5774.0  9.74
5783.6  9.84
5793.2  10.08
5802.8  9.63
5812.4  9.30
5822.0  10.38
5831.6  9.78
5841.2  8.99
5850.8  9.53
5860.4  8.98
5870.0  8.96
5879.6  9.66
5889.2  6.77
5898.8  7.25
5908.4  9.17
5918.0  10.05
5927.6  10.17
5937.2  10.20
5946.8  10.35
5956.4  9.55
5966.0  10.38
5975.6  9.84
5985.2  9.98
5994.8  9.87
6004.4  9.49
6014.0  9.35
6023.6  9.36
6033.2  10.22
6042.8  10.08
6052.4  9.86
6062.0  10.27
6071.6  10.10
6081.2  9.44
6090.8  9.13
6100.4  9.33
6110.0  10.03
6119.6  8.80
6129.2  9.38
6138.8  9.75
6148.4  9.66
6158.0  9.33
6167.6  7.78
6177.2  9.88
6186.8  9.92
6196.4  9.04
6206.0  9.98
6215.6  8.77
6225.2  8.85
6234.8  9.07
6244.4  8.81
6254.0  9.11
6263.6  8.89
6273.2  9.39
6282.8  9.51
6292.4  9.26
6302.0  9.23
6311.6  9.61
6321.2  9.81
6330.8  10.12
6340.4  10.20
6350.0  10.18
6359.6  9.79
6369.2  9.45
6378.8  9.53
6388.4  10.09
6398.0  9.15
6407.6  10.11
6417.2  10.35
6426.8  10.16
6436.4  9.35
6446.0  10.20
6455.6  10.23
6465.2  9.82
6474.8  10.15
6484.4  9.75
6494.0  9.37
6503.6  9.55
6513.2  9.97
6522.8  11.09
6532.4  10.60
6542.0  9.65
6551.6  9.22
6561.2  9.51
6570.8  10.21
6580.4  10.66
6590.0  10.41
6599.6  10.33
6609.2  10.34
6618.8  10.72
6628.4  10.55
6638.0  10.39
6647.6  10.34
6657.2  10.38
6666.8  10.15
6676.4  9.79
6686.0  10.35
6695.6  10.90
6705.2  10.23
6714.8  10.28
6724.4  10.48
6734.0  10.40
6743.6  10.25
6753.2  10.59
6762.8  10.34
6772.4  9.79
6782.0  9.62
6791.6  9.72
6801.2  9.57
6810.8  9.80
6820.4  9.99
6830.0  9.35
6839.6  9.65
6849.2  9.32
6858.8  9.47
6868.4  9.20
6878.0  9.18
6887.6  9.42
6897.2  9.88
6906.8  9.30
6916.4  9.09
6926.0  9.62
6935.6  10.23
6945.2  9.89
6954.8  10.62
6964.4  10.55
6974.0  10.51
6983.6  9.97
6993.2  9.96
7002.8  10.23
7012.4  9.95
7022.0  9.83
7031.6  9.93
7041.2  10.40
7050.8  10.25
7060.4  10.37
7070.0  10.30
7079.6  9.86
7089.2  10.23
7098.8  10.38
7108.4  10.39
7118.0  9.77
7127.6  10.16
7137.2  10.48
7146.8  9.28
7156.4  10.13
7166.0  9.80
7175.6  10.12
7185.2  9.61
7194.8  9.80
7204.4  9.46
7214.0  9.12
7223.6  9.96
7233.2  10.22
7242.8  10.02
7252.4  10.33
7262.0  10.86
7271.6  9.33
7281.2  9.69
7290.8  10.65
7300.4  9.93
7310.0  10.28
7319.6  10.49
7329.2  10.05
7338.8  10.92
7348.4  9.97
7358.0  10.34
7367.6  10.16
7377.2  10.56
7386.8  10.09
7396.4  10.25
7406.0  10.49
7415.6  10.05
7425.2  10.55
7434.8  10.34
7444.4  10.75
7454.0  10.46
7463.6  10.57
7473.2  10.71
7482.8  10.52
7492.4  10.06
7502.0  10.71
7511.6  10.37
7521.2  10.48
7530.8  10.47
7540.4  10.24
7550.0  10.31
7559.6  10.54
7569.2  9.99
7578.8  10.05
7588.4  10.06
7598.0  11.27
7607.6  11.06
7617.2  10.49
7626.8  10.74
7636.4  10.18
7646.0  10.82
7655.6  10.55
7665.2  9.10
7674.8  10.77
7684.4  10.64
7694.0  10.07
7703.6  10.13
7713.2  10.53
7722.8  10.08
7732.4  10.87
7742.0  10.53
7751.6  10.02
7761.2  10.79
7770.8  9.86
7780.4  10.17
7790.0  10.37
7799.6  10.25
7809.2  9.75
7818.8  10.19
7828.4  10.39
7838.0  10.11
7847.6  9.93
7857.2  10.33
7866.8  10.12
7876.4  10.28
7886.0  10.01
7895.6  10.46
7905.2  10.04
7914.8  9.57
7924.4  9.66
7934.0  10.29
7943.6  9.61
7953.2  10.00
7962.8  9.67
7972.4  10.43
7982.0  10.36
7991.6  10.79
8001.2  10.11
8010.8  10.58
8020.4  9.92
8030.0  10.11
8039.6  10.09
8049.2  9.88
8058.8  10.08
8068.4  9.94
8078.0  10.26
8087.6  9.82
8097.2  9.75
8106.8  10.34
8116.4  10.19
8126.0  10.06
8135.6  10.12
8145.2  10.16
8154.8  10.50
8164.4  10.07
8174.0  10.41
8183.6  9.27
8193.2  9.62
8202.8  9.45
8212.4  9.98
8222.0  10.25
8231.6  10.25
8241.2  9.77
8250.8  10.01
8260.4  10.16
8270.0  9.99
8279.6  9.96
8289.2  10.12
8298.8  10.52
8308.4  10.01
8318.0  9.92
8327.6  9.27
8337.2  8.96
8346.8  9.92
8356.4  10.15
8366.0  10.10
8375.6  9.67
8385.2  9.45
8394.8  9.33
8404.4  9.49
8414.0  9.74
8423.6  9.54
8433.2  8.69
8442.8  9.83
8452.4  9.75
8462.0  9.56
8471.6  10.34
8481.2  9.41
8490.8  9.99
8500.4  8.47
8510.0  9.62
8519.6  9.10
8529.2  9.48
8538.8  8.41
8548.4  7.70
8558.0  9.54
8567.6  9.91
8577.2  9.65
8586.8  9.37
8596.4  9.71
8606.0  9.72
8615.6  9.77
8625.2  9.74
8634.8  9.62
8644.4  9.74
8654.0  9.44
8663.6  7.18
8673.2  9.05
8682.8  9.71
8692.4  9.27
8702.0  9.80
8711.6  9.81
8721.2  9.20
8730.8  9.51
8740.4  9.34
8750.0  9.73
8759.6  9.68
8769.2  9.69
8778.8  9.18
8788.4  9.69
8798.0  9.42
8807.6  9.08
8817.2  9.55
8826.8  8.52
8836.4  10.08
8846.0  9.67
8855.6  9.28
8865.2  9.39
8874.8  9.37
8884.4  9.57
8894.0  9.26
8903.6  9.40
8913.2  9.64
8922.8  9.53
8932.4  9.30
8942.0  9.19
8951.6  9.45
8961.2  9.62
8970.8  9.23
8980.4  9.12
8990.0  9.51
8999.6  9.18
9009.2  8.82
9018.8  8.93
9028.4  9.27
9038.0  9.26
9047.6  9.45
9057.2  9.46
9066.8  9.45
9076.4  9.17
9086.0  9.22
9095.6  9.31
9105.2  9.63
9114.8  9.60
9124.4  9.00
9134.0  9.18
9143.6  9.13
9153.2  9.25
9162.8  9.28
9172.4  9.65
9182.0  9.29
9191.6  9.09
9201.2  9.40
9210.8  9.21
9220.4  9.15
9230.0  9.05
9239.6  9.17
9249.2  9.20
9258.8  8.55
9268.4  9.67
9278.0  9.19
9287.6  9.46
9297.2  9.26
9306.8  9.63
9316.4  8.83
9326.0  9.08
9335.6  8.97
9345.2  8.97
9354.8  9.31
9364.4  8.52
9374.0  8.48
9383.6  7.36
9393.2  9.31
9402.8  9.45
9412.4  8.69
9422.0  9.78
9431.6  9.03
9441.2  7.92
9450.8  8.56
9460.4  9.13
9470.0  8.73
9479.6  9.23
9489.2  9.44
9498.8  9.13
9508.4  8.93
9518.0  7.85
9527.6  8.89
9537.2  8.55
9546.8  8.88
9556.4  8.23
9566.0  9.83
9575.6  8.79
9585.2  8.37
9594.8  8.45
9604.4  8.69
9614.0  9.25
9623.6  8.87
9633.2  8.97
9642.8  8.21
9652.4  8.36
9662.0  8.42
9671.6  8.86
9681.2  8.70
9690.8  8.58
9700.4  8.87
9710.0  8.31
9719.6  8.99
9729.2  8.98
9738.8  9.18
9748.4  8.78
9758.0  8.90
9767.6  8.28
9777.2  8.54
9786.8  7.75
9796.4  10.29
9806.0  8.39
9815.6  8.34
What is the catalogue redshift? 0.000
